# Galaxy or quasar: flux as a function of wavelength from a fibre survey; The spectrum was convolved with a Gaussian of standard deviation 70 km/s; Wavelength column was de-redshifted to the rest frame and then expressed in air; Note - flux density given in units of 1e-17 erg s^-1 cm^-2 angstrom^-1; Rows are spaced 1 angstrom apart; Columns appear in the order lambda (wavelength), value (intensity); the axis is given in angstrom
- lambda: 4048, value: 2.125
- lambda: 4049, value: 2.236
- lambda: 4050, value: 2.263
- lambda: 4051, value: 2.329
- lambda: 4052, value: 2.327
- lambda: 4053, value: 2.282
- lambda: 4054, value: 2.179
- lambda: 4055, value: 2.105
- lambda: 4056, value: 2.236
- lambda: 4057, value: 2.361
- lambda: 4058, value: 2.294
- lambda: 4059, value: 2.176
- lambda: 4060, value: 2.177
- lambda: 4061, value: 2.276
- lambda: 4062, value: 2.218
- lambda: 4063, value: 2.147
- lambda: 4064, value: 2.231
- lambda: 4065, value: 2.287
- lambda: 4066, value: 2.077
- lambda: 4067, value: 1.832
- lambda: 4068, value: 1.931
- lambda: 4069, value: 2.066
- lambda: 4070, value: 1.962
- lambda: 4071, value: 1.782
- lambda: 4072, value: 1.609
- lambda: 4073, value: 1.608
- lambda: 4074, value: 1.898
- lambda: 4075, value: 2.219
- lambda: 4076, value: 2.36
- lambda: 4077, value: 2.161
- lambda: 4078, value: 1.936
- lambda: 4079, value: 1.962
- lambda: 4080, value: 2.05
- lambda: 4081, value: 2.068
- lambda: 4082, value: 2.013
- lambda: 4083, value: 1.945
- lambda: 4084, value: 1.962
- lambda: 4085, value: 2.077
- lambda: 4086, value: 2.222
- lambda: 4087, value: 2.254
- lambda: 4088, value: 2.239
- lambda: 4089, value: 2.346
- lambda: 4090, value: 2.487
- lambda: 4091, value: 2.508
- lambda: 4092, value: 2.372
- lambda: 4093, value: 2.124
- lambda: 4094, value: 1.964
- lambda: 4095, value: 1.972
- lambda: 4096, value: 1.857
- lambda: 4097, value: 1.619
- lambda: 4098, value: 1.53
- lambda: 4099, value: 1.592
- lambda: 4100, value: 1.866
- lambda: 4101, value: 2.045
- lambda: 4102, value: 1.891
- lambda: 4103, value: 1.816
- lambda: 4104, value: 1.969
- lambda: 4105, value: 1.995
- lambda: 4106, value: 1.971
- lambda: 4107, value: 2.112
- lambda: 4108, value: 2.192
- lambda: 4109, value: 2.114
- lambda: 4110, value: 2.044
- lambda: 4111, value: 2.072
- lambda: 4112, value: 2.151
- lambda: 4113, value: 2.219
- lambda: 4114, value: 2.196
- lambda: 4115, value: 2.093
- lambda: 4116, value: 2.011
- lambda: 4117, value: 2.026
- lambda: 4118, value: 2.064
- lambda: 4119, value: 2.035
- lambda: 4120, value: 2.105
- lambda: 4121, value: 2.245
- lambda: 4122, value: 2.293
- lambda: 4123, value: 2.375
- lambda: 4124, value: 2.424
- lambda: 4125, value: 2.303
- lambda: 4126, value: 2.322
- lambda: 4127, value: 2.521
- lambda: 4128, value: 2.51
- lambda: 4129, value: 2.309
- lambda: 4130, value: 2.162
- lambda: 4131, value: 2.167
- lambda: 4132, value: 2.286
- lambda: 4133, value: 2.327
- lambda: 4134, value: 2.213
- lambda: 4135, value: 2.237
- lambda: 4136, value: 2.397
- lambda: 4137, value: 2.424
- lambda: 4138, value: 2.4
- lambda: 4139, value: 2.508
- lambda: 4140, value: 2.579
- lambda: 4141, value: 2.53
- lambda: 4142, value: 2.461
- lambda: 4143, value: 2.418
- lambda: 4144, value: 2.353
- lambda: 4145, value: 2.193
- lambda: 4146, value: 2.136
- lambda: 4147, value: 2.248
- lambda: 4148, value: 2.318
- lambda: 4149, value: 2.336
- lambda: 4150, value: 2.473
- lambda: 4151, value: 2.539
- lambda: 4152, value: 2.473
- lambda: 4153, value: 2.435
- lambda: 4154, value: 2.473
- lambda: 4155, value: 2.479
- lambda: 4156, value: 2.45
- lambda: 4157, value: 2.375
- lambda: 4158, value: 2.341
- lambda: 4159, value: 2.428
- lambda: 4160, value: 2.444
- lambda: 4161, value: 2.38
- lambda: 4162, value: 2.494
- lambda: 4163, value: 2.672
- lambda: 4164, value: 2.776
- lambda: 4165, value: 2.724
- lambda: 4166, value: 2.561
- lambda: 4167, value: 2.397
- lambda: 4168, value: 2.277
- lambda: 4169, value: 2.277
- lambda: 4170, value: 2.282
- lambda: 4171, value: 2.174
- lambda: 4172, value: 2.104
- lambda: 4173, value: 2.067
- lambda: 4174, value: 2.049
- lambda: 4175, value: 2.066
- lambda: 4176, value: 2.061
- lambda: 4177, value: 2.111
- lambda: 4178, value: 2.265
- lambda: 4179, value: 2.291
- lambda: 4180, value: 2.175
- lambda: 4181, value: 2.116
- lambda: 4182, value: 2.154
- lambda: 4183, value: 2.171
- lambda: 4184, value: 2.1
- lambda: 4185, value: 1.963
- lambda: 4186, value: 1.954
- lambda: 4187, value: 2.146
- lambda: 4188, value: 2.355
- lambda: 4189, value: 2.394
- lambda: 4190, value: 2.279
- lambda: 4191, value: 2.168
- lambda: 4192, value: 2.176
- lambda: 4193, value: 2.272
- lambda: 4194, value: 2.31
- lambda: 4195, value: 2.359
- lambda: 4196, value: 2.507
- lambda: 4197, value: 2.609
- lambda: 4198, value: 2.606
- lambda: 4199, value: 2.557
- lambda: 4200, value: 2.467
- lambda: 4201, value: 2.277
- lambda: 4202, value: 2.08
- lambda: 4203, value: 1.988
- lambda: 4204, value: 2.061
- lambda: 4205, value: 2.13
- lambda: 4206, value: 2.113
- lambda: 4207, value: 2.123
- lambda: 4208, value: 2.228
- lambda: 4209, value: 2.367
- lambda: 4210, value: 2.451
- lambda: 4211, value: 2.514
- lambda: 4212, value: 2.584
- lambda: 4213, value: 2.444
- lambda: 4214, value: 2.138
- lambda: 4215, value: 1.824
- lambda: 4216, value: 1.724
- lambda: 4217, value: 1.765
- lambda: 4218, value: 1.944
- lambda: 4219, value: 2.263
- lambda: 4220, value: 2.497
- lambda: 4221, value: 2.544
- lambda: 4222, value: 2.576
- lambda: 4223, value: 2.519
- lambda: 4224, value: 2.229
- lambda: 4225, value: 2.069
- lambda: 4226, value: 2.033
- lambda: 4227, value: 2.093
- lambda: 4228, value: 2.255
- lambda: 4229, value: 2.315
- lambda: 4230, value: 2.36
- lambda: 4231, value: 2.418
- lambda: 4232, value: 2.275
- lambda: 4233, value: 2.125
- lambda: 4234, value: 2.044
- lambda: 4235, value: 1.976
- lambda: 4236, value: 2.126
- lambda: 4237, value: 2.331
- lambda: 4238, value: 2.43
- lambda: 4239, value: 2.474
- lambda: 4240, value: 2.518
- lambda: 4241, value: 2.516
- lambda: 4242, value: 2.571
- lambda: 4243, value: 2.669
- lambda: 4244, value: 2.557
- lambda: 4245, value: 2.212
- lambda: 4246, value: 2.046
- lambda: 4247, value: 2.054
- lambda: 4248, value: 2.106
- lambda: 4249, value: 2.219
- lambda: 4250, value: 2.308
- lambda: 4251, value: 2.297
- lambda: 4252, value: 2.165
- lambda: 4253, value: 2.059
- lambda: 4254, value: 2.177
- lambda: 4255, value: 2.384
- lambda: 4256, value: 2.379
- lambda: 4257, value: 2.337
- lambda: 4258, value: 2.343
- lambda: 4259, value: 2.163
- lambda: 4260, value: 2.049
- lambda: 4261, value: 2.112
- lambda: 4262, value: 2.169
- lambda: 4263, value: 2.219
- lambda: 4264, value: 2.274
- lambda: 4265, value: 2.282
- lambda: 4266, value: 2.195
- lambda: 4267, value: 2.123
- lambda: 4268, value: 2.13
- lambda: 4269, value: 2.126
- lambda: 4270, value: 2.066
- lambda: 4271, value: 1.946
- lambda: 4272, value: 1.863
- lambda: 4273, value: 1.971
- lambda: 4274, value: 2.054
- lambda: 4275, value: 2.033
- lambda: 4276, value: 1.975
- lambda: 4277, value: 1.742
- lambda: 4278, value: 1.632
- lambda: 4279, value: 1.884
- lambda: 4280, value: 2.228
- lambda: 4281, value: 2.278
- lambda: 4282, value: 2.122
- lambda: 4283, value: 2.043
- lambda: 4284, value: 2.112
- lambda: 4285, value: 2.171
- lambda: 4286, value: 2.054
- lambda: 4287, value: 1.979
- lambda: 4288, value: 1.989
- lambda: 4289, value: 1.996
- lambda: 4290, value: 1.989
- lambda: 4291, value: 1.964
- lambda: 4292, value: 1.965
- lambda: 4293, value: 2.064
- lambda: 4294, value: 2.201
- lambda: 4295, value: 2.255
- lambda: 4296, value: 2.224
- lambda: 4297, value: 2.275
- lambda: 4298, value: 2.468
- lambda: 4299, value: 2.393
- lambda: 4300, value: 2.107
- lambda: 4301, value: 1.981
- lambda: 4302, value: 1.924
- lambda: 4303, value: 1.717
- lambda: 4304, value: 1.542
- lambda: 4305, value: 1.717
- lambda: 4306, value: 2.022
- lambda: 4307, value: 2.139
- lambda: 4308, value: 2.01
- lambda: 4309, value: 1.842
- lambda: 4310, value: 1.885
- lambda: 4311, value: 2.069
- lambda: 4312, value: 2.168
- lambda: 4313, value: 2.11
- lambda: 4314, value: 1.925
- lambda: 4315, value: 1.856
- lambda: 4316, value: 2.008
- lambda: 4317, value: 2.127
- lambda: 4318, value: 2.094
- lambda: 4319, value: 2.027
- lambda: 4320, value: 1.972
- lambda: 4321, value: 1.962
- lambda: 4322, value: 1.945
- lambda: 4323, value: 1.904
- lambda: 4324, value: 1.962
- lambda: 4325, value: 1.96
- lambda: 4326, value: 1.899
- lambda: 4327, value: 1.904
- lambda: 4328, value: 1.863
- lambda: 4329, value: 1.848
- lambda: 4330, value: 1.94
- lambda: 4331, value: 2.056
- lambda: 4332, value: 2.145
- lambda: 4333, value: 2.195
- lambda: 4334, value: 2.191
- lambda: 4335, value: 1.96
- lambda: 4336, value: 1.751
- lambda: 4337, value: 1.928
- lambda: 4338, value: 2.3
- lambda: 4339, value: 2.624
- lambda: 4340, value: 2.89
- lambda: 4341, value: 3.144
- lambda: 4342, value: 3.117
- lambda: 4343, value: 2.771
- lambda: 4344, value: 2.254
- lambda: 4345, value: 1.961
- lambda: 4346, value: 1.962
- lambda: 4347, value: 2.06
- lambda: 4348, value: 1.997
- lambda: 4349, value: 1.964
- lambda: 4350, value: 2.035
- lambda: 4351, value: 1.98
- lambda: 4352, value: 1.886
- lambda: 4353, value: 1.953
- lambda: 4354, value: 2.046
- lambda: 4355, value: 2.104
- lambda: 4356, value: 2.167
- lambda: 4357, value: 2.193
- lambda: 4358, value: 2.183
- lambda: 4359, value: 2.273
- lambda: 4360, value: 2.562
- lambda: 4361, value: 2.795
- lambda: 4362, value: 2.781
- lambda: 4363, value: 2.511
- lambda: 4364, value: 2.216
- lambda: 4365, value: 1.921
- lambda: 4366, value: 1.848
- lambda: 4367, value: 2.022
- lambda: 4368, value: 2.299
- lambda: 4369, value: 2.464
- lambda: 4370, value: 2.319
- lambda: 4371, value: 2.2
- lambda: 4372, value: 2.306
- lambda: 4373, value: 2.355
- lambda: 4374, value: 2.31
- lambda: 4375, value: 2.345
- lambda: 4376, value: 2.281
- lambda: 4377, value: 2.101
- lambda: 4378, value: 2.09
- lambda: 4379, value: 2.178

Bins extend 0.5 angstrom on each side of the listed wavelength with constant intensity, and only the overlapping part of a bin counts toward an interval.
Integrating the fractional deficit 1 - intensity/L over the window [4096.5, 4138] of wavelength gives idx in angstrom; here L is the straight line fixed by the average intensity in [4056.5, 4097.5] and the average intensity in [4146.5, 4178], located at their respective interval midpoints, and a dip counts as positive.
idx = 1.7 angstrom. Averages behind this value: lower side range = 2.09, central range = 2.13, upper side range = 2.36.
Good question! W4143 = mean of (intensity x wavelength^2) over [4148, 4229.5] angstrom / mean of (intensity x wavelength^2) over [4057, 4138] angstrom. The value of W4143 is 1.1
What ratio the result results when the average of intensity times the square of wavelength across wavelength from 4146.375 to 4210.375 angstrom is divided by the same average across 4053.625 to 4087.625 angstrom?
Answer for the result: 1.17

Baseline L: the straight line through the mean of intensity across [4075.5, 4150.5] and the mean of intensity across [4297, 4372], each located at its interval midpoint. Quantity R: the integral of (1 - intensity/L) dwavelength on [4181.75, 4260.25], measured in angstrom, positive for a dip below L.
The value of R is -3.9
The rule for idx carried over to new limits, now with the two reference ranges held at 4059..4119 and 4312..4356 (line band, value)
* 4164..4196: -2.51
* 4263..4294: 0.70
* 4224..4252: -2.51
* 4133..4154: -3.29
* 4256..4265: -0.57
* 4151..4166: -3.16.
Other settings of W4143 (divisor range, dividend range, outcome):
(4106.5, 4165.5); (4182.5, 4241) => 1.00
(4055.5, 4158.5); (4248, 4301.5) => 1.06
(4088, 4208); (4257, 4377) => 1.02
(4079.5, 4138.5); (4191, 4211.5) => 1.13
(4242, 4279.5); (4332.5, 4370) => 1.09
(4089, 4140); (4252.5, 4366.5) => 1.07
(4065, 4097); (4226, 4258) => 1.20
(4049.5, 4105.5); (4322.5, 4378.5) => 1.21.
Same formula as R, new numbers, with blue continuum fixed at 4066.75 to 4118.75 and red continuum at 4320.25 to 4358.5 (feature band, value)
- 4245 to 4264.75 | -1.0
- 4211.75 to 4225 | -0.9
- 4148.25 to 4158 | -1.8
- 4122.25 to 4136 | -1.9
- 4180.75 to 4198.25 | -1.6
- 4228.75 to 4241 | -1.2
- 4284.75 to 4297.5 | 0.2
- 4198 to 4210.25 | -1.0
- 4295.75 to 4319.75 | 1.1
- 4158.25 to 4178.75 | -2.7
